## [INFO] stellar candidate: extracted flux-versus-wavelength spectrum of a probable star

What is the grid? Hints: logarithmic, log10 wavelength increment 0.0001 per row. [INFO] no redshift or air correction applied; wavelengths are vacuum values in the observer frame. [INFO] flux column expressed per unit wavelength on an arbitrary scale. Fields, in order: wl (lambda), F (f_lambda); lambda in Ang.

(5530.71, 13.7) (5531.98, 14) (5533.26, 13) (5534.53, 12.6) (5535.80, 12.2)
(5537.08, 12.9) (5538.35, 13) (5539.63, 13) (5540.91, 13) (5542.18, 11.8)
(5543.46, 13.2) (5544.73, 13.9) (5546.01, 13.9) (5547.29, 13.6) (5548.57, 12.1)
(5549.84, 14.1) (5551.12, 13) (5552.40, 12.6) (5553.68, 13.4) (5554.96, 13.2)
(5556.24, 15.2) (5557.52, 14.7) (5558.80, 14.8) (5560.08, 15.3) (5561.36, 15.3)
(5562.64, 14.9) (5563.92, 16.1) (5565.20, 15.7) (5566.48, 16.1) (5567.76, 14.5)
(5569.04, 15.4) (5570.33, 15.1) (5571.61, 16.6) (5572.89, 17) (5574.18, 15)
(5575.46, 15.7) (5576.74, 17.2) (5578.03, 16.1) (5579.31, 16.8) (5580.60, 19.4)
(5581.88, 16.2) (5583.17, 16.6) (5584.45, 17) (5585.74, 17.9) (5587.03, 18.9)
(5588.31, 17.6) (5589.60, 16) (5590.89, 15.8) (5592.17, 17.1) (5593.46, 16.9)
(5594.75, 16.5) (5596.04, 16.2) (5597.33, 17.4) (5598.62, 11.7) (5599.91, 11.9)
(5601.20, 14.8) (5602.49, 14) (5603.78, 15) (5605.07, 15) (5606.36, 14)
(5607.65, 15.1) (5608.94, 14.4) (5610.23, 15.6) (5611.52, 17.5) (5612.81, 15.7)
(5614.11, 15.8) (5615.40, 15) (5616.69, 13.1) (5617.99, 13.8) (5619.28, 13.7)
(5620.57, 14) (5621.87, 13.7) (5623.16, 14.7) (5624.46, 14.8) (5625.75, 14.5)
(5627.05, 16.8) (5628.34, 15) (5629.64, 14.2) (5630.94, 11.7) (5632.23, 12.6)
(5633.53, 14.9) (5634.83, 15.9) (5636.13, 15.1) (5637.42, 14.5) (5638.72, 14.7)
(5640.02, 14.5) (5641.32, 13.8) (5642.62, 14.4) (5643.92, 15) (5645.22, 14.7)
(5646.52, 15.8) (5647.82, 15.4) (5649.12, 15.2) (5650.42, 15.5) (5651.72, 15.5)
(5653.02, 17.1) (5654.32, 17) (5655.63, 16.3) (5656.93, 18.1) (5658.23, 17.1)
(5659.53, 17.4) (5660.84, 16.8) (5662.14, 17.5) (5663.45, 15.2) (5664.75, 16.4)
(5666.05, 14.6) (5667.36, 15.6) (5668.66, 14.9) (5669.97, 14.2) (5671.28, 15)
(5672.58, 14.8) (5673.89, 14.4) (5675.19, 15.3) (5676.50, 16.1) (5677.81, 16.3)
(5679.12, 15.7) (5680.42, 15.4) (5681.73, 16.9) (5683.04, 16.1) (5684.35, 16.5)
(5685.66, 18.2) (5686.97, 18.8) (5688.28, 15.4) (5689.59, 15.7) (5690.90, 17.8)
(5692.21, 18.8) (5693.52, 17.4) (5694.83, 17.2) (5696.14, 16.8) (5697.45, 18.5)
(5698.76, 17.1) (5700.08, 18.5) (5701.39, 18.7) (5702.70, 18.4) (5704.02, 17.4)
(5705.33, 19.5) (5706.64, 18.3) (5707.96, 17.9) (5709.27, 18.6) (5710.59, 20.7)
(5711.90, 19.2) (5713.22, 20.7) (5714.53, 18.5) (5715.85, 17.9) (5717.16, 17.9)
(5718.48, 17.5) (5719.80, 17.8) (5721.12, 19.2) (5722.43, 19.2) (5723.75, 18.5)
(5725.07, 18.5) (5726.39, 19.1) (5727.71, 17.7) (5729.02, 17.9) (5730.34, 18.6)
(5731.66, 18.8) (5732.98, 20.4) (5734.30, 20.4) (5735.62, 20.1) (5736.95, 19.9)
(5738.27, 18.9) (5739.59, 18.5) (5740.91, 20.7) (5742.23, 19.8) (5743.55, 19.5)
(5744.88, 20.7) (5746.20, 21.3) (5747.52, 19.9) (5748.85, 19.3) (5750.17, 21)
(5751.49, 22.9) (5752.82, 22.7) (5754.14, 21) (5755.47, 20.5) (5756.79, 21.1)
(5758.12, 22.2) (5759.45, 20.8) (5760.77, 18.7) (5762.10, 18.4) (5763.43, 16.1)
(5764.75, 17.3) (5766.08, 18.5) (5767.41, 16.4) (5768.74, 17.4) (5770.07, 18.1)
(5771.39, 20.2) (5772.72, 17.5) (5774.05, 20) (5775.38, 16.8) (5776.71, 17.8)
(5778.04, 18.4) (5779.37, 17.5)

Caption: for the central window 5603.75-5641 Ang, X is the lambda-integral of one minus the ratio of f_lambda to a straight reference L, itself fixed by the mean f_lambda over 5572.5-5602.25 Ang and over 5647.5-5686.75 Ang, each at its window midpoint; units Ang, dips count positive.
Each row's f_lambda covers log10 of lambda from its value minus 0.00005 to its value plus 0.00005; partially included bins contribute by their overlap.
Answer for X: 3.5 Ang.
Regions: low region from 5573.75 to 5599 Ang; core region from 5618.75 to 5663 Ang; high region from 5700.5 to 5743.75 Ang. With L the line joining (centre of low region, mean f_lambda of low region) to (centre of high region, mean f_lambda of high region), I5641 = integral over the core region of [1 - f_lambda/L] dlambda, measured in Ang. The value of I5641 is 5.90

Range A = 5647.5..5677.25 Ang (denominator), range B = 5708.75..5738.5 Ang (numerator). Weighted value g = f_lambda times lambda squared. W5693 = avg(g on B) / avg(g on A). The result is 1.22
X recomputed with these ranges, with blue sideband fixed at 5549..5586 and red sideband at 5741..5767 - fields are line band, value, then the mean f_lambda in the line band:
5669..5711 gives 3.4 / 17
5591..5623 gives 3.0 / 14.9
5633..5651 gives 2.5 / 15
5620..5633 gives 2.1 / 14.2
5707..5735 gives 0.7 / 18.8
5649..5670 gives 1.8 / 16.2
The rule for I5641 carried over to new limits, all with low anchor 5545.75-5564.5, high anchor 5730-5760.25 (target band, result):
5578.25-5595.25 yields -2.2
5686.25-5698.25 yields 0.8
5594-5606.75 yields 0.8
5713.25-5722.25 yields 0.5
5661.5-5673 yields 1.6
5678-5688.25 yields 0.9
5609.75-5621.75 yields 1.0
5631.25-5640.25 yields 1.2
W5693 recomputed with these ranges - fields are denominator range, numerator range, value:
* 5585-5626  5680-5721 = 1.21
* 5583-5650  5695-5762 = 1.33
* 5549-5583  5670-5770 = 1.27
